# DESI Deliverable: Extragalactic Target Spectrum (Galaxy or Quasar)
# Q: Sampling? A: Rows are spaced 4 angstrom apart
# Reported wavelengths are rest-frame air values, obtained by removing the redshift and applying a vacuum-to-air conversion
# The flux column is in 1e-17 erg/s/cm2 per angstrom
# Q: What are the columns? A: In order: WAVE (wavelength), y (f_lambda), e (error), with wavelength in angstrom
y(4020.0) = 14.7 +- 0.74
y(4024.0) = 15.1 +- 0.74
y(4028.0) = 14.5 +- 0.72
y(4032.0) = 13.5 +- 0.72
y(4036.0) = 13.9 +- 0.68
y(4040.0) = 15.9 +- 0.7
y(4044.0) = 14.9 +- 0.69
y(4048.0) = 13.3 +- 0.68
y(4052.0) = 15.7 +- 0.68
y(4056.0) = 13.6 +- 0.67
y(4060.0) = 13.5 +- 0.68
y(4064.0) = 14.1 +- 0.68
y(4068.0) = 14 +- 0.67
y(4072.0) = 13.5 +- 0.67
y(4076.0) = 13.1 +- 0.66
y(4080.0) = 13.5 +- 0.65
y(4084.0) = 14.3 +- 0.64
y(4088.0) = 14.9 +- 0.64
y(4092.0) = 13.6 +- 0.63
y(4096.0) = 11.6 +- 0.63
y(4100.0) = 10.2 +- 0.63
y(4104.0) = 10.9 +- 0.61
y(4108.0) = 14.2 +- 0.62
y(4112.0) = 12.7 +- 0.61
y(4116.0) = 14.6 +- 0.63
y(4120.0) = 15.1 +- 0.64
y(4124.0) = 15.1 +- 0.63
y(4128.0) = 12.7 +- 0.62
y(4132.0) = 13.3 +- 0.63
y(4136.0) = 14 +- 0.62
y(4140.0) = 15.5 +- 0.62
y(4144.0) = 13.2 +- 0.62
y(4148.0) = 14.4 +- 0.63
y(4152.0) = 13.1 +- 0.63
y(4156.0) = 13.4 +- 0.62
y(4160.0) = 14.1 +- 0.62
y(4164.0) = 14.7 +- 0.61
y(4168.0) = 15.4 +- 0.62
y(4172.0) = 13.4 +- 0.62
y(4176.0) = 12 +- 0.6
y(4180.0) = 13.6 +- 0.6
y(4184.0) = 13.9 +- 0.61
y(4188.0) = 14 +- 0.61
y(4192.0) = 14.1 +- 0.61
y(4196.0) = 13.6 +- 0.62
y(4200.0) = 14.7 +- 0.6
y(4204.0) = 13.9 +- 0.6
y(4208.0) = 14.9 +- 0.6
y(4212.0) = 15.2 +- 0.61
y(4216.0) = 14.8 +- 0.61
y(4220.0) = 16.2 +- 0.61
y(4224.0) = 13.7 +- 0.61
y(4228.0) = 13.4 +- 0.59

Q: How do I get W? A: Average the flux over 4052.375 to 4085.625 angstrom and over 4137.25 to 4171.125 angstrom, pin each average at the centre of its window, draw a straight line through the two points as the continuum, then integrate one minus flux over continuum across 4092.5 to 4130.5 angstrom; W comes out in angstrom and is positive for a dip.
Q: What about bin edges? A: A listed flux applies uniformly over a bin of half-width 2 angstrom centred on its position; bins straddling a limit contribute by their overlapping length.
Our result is 2.6 angstrom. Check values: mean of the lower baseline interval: 13.8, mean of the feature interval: 13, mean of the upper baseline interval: 14.2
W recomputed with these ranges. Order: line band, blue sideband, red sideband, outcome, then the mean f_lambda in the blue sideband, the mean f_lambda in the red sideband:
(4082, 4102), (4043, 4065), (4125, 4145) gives 1.6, 14.2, 13.8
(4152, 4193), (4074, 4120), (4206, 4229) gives 1.0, 13.1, 14.8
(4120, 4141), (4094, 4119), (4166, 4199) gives -2.1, 12.5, 13.8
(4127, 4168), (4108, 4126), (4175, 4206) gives 0.5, 14.4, 13.8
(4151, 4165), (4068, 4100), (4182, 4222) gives 0.3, 13.3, 14.5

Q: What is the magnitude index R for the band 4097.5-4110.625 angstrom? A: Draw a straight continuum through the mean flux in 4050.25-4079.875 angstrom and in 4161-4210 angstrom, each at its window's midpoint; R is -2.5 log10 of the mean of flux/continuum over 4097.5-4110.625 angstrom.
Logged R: 0.18 mag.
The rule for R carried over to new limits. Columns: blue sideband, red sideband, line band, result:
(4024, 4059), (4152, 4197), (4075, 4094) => 0.024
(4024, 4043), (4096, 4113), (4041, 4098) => -0.053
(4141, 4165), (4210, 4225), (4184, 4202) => 0.039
